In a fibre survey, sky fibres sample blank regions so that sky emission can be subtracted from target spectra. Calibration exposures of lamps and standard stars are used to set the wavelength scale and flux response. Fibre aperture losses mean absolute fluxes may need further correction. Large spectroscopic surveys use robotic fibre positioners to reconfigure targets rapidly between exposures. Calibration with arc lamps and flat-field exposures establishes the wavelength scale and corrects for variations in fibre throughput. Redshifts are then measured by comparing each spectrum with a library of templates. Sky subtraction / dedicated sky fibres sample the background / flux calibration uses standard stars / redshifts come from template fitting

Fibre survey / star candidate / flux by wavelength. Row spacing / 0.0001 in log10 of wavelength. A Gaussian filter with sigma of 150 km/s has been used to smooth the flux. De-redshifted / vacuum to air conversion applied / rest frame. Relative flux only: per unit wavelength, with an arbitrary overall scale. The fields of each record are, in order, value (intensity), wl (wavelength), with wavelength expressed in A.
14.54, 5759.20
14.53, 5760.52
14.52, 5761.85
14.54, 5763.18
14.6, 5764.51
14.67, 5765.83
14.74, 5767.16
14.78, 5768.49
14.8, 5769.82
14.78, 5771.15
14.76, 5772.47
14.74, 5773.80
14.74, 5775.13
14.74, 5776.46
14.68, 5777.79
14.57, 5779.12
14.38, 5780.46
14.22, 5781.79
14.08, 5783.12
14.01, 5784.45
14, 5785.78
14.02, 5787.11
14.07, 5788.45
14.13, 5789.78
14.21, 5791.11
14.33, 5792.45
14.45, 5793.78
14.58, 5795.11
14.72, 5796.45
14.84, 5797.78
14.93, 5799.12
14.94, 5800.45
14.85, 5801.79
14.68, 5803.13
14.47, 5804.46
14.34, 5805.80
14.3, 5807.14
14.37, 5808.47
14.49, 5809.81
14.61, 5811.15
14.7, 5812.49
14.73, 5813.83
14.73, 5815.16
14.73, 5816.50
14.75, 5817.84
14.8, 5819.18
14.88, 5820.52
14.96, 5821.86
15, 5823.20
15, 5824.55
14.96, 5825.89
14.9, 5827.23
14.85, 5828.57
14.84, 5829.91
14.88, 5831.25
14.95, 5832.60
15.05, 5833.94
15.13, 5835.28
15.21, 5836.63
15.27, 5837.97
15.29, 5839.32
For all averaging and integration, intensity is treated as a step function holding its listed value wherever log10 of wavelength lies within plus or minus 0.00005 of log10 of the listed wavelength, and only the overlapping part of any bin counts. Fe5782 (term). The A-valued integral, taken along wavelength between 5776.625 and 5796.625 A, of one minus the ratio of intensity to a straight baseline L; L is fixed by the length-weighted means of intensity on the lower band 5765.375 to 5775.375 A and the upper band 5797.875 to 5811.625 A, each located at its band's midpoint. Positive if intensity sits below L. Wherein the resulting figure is 0.5 A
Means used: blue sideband 14.8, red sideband 14.6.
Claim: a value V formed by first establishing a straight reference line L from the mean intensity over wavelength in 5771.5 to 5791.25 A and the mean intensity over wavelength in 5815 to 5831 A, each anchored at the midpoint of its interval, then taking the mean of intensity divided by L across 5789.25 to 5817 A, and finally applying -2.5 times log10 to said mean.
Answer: 0.004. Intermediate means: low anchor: 14.4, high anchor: 14.9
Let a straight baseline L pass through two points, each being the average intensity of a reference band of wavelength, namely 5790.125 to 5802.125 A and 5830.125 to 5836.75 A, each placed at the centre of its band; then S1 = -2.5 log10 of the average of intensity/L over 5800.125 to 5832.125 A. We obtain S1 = 0.01 mag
